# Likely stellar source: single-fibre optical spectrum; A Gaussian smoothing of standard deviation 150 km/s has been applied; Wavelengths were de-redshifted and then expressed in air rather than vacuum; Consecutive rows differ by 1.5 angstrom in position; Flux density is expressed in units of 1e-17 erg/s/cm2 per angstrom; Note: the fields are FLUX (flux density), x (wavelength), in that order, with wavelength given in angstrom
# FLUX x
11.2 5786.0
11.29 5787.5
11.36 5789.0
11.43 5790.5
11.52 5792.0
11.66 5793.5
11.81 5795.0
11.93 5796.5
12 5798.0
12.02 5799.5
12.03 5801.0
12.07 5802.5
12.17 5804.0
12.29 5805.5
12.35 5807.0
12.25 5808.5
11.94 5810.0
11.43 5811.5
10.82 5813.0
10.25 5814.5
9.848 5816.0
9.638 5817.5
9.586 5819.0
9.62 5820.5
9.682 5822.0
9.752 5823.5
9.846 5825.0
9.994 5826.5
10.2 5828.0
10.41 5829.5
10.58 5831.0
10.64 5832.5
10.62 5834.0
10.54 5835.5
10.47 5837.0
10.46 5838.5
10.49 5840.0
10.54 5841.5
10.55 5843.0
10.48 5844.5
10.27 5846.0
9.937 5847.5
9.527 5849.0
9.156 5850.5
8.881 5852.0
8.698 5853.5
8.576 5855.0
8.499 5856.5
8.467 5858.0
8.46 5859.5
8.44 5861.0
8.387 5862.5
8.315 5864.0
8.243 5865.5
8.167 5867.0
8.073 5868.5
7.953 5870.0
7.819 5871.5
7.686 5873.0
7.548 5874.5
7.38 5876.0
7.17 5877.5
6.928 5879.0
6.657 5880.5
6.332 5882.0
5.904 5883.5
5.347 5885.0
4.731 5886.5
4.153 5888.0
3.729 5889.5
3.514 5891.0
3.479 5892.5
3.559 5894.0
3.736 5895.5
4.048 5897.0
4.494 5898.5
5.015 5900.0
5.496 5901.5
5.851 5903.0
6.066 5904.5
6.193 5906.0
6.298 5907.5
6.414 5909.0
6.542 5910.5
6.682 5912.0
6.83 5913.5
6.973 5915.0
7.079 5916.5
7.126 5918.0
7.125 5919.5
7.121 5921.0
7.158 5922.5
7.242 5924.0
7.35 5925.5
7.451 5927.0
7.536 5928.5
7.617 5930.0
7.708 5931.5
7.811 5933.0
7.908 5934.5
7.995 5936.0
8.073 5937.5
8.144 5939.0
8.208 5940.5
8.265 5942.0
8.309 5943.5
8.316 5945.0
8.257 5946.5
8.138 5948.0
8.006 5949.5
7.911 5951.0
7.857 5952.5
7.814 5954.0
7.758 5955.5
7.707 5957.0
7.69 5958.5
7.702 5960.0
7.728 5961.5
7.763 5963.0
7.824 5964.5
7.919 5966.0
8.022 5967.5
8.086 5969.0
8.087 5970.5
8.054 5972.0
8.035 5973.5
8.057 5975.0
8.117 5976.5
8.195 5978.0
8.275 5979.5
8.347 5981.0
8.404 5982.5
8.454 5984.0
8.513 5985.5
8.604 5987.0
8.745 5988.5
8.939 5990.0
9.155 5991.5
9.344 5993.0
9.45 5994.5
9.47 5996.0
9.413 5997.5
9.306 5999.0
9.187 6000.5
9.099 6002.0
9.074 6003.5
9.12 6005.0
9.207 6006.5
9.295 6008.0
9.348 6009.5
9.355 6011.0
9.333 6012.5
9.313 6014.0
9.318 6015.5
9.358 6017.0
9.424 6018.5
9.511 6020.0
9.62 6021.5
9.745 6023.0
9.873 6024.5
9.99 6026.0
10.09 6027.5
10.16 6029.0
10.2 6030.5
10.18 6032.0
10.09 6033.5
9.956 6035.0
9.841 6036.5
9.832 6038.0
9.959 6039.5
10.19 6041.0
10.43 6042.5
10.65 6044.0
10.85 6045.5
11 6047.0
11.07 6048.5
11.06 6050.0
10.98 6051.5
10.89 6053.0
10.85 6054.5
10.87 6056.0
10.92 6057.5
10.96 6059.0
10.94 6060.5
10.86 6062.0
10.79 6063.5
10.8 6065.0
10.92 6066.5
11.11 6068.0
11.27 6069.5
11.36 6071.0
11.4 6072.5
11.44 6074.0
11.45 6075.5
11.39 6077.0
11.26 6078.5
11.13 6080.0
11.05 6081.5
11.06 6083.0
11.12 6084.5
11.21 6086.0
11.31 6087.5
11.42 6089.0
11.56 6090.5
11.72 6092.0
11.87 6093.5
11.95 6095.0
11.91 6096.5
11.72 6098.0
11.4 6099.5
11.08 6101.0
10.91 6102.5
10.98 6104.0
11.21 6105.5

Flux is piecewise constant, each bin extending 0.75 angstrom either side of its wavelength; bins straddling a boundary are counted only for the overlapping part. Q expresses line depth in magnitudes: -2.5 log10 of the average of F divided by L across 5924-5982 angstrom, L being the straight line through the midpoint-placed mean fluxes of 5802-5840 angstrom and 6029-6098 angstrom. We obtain 0.337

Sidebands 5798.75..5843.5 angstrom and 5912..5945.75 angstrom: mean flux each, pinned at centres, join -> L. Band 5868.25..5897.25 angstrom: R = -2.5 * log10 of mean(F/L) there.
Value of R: 0.48 mag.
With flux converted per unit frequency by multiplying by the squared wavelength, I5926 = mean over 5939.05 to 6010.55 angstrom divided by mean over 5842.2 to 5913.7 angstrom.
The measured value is 1.25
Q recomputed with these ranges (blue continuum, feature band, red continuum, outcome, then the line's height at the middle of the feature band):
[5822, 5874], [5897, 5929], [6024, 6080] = 0.45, 9.8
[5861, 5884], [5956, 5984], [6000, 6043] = 0.12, 8.93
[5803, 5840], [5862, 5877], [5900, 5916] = 0.04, 8.23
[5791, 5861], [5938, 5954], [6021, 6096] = 0.29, 10.7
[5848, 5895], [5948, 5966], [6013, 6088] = 0.12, 8.75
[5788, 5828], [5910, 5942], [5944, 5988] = 0.18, 8.83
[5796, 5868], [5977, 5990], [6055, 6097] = 0.27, 10.8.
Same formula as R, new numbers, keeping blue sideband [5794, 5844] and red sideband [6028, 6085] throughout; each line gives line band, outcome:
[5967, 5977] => 0.32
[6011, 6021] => 0.15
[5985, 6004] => 0.19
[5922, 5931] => 0.41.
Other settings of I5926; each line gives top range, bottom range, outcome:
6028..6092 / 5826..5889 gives 1.36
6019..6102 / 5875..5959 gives 1.70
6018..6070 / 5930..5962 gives 1.36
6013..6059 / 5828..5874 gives 1.17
